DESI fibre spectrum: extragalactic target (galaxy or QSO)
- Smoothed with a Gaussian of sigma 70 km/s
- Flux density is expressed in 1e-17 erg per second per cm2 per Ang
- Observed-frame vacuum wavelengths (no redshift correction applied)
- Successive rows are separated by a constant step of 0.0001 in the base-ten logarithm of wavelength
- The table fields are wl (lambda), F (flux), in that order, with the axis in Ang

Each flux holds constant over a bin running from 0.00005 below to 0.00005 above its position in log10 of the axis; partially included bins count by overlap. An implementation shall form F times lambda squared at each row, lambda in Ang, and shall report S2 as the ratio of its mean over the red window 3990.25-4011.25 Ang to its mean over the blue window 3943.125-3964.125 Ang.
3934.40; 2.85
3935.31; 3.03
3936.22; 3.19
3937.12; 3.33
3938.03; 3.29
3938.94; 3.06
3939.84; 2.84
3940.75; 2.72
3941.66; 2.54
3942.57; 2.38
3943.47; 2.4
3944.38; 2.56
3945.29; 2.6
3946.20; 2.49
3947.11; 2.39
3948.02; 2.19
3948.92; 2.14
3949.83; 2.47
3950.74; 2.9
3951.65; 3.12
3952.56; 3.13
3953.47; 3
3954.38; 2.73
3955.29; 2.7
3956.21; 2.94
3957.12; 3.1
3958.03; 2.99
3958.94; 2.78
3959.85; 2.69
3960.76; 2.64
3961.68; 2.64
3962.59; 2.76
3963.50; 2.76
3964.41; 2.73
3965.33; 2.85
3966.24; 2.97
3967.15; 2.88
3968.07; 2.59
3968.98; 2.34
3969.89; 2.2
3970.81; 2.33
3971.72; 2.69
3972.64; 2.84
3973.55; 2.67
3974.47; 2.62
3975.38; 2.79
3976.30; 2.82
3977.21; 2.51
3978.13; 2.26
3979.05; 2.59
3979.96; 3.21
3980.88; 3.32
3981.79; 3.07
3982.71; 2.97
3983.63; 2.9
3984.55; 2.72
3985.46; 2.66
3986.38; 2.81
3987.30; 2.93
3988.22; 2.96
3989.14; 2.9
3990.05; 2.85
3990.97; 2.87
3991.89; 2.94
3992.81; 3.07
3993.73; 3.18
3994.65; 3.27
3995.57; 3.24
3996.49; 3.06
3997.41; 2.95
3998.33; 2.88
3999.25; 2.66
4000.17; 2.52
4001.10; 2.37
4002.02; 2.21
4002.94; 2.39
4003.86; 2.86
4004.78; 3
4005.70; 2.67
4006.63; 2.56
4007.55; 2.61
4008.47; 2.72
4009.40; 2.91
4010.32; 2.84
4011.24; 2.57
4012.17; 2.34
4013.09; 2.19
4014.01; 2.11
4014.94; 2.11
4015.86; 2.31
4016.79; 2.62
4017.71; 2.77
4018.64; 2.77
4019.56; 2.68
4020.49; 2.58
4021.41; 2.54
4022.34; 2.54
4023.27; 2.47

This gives 1.06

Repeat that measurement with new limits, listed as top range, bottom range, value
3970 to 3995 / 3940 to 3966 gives 1.07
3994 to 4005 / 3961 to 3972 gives 1.07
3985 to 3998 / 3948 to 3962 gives 1.09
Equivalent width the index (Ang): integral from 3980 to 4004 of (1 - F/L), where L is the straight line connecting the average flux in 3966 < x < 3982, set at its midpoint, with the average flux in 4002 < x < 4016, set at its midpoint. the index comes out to -2.3 Ang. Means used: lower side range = 2.7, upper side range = 2.54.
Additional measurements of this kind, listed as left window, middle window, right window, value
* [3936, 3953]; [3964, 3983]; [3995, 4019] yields -0.3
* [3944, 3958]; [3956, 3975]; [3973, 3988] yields 0.3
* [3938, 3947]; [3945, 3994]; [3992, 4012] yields -1.0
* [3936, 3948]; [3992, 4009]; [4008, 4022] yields -1.4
